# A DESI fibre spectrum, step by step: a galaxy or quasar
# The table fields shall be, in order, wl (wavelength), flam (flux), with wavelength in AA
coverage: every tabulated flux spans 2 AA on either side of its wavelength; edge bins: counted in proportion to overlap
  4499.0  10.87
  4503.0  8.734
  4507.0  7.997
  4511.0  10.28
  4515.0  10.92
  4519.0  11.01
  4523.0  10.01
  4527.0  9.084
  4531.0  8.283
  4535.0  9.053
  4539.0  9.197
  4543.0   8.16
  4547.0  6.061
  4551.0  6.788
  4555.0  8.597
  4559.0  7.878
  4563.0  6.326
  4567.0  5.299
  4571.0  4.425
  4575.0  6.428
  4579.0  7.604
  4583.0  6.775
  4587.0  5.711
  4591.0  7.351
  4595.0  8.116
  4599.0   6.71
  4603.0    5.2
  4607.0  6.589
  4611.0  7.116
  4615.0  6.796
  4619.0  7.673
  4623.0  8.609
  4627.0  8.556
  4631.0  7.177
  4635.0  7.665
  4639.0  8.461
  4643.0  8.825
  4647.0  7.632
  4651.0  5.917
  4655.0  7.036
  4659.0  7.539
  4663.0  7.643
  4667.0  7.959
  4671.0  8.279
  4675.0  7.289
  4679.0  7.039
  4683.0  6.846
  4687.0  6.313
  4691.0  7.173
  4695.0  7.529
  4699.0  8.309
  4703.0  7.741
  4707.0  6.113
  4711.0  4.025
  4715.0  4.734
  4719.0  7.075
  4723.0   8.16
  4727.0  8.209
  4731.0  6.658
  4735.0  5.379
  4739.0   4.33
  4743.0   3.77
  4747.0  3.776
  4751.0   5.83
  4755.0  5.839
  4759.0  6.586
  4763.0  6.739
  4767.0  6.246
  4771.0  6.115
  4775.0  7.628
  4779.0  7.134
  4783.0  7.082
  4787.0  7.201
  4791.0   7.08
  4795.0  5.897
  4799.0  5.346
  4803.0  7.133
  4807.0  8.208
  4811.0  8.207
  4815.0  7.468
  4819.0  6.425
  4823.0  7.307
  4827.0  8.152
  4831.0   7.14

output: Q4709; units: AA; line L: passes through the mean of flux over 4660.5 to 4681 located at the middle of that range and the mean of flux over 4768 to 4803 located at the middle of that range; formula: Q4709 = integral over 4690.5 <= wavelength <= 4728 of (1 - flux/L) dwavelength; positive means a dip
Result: 2.4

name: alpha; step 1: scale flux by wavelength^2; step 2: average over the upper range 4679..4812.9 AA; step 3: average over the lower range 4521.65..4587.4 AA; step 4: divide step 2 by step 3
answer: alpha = 1.0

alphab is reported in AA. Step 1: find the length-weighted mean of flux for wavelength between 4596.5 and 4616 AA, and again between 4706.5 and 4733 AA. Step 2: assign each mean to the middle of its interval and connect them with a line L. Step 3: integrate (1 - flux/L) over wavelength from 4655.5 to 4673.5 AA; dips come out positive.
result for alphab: -3.6 AA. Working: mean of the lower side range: 6.51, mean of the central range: 7.77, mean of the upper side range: 6.44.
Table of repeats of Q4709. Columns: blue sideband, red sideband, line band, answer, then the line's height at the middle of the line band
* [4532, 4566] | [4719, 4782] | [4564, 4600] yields 4.7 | 7.46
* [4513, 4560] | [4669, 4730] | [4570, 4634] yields 8.4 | 8.05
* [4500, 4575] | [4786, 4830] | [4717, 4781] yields 10.0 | 7.37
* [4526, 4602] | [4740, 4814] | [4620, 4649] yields -4.9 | 6.94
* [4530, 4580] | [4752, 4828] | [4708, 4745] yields 6.2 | 6.99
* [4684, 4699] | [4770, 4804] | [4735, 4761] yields 7.0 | 6.92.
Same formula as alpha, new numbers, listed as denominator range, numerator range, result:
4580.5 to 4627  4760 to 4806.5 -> 1.03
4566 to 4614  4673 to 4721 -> 1.08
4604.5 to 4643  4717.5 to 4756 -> 0.81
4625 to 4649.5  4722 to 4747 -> 0.76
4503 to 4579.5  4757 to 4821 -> 0.95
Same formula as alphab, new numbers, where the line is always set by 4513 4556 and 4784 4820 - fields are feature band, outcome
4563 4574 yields 4.27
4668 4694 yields 2.12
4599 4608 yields 2.55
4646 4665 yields 2.10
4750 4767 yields 2.41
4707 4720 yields 4.01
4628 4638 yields 0.65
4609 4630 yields 1.35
